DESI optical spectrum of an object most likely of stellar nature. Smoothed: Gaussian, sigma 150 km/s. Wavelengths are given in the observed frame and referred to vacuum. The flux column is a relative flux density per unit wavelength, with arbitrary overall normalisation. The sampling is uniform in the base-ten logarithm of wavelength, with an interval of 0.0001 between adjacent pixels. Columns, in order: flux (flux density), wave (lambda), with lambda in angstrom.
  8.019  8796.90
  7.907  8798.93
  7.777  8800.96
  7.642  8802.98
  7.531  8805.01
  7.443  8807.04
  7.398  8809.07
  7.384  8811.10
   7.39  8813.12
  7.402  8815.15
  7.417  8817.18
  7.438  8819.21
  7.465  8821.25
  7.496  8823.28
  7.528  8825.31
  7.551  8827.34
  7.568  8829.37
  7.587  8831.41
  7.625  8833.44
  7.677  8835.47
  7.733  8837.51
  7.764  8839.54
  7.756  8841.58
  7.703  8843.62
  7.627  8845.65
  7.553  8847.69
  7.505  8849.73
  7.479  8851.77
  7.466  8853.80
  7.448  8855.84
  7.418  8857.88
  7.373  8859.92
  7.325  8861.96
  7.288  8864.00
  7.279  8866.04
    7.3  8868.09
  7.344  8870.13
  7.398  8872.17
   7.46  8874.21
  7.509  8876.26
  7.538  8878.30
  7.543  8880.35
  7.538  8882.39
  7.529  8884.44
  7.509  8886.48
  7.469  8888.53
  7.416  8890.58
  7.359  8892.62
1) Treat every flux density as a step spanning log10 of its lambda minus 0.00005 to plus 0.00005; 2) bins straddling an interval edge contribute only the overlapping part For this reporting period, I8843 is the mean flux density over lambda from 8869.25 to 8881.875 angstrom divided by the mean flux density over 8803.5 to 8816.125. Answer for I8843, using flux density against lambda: 1.0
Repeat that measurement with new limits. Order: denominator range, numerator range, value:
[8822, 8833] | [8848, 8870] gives 0.98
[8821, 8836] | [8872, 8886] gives 0.99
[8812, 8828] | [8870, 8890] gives 1.00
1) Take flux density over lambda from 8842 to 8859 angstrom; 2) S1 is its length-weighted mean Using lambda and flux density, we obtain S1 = 7.53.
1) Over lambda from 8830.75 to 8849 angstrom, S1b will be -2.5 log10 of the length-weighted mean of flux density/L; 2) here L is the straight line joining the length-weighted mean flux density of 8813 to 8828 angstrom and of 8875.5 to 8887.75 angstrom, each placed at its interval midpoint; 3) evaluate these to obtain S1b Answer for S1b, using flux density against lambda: -0.03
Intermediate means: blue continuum 7.46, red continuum 7.53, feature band 7.67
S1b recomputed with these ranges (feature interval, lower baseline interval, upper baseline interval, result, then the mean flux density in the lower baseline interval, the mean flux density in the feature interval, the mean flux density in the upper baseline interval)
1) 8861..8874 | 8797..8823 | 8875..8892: 0.03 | 7.53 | 7.33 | 7.5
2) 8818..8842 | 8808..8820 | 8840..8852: -0.01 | 7.41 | 7.59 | 7.61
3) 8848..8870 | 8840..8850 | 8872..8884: 0.03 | 7.64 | 7.39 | 7.5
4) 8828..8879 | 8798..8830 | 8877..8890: 0.00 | 7.52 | 7.51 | 7.52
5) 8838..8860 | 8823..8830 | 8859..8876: -0.02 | 7.55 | 7.57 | 7.35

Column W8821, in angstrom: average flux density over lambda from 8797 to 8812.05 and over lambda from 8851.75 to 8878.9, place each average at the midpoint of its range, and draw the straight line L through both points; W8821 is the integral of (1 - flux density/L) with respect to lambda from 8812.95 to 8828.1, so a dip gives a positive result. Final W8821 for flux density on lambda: 0.18 angstrom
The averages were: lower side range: 7.61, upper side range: 7.4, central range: 7.46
